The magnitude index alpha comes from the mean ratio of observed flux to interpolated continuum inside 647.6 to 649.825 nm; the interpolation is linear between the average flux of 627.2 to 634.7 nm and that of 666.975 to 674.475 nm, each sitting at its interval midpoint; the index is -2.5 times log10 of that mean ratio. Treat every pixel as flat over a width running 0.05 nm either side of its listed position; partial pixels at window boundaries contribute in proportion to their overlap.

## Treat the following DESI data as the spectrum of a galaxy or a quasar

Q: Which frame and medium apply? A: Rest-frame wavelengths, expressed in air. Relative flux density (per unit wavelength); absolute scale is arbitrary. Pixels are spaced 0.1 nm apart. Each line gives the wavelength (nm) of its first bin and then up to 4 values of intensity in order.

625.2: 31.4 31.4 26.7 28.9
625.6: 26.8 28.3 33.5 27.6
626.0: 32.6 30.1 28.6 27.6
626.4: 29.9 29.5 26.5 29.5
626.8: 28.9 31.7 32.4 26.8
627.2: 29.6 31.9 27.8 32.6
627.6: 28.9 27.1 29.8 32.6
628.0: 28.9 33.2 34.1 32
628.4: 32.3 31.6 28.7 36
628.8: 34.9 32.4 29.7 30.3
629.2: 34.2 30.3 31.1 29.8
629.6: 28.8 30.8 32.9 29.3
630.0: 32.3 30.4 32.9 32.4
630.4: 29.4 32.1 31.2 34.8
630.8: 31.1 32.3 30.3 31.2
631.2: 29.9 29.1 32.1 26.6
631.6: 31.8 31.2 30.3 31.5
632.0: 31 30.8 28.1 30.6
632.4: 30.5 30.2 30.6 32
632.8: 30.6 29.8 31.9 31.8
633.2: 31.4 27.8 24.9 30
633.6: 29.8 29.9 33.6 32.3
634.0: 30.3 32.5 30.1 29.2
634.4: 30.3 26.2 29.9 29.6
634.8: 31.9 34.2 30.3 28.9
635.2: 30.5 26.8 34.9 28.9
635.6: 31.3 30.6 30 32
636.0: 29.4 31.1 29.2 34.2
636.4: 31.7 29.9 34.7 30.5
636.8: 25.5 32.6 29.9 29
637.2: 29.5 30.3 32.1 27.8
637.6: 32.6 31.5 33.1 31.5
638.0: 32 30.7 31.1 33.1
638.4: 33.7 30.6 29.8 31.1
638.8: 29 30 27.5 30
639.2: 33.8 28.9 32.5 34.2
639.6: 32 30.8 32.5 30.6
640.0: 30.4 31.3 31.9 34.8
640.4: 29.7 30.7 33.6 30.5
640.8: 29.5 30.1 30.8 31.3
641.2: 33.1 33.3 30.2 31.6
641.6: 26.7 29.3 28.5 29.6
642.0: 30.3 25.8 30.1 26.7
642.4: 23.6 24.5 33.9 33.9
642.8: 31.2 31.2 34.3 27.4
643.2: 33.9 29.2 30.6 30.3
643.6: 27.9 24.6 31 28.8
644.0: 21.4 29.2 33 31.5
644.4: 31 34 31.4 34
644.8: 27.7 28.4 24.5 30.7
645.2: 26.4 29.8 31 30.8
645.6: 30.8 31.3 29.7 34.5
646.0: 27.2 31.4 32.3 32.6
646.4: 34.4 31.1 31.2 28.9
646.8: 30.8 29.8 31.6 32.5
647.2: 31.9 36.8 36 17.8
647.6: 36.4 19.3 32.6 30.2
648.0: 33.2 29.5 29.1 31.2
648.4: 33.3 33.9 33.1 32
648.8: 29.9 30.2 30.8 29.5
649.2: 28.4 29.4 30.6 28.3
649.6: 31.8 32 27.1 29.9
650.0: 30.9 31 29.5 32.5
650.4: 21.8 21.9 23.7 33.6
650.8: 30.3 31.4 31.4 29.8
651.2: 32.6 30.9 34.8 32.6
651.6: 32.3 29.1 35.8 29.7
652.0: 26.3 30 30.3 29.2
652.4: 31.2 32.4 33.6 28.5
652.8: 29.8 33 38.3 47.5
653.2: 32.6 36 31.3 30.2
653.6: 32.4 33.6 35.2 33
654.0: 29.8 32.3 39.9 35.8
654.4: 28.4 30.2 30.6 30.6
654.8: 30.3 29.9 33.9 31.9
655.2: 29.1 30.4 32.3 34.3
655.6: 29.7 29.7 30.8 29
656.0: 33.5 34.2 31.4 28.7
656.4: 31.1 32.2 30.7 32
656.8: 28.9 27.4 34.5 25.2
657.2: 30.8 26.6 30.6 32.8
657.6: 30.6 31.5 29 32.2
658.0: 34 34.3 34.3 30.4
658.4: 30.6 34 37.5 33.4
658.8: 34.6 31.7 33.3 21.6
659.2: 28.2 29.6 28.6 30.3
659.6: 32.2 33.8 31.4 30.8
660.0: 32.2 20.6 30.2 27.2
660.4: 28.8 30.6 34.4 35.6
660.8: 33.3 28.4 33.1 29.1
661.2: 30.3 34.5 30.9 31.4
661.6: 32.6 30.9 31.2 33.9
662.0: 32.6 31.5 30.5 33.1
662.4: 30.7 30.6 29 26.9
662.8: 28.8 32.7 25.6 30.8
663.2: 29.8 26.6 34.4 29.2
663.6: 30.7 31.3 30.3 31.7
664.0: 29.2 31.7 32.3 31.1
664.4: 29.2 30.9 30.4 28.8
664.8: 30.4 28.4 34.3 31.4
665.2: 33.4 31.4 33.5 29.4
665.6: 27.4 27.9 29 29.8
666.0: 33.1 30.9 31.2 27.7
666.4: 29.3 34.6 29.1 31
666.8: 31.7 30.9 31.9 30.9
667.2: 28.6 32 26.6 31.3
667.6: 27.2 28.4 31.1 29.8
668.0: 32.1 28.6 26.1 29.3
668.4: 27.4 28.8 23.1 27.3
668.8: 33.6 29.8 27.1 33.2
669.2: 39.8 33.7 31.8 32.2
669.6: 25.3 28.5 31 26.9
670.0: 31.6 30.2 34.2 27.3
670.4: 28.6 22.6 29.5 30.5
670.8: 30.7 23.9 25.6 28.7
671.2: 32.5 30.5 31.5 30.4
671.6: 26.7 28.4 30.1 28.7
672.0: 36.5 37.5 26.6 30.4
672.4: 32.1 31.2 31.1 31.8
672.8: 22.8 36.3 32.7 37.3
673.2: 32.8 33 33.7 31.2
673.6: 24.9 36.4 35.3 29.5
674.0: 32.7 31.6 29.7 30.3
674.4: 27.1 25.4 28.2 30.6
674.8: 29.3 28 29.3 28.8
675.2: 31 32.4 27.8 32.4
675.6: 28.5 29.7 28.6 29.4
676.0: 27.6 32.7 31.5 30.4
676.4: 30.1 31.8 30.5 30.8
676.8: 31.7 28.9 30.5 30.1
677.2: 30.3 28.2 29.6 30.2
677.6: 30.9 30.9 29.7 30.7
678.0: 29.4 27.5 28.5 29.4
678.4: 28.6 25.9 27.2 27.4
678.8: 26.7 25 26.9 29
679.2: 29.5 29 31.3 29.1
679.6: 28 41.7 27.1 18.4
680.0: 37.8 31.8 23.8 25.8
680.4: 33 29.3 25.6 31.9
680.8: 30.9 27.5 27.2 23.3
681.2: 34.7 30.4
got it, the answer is 0.00 mag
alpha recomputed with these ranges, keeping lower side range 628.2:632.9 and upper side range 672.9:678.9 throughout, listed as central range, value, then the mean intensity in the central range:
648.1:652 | 0.01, 30.4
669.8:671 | 0.06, 28.7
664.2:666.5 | -0.01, 30.5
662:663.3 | 0.02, 30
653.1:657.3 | -0.04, 31.7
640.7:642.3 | 0.03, 29.9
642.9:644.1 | 0.06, 29.1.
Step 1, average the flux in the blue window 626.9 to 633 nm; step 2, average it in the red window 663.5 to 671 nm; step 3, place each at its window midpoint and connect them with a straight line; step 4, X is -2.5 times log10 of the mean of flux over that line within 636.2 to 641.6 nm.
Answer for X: -0.01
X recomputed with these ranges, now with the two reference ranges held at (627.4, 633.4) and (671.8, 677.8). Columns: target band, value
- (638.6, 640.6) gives -0.01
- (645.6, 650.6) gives 0.02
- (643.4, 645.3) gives 0.06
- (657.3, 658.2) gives -0.03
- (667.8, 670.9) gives 0.04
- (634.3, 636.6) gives 0.01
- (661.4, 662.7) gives -0.02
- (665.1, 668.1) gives 0.01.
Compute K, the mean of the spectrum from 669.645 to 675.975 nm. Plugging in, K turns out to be 30.2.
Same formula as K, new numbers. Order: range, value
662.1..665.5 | 30.6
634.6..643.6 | 30.7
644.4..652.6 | 30.5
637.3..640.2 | 31.2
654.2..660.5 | 30.9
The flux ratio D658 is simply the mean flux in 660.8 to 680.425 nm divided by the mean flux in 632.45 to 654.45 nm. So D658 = 1.0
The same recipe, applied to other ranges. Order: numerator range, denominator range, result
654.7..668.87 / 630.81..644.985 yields 1.00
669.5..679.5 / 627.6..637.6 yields 0.97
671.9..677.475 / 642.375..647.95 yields 1.01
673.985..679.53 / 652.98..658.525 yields 0.92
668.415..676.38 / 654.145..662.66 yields 0.97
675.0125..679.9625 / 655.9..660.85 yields 0.95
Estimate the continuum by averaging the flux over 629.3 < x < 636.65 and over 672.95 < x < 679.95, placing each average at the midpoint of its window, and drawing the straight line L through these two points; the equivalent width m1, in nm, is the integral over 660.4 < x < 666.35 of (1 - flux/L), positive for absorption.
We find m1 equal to -0.140 nm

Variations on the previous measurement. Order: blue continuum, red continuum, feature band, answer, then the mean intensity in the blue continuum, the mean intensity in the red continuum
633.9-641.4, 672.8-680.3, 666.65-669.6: 0.004 nm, 30.9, 29.9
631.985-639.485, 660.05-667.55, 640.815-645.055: 0.119 nm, 30.6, 30.6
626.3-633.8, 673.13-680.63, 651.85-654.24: -0.198 nm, 30.7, 29.7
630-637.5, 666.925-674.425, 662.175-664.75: 0.009 nm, 30.6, 30.3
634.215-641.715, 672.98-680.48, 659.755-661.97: -0.051 nm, 30.9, 29.9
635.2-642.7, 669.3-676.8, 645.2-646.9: -0.020 nm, 30.6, 30.3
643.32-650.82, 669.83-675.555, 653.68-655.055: -0.101 nm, 30.1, 30.3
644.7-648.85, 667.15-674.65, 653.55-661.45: -0.218 nm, 30.7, 30.1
